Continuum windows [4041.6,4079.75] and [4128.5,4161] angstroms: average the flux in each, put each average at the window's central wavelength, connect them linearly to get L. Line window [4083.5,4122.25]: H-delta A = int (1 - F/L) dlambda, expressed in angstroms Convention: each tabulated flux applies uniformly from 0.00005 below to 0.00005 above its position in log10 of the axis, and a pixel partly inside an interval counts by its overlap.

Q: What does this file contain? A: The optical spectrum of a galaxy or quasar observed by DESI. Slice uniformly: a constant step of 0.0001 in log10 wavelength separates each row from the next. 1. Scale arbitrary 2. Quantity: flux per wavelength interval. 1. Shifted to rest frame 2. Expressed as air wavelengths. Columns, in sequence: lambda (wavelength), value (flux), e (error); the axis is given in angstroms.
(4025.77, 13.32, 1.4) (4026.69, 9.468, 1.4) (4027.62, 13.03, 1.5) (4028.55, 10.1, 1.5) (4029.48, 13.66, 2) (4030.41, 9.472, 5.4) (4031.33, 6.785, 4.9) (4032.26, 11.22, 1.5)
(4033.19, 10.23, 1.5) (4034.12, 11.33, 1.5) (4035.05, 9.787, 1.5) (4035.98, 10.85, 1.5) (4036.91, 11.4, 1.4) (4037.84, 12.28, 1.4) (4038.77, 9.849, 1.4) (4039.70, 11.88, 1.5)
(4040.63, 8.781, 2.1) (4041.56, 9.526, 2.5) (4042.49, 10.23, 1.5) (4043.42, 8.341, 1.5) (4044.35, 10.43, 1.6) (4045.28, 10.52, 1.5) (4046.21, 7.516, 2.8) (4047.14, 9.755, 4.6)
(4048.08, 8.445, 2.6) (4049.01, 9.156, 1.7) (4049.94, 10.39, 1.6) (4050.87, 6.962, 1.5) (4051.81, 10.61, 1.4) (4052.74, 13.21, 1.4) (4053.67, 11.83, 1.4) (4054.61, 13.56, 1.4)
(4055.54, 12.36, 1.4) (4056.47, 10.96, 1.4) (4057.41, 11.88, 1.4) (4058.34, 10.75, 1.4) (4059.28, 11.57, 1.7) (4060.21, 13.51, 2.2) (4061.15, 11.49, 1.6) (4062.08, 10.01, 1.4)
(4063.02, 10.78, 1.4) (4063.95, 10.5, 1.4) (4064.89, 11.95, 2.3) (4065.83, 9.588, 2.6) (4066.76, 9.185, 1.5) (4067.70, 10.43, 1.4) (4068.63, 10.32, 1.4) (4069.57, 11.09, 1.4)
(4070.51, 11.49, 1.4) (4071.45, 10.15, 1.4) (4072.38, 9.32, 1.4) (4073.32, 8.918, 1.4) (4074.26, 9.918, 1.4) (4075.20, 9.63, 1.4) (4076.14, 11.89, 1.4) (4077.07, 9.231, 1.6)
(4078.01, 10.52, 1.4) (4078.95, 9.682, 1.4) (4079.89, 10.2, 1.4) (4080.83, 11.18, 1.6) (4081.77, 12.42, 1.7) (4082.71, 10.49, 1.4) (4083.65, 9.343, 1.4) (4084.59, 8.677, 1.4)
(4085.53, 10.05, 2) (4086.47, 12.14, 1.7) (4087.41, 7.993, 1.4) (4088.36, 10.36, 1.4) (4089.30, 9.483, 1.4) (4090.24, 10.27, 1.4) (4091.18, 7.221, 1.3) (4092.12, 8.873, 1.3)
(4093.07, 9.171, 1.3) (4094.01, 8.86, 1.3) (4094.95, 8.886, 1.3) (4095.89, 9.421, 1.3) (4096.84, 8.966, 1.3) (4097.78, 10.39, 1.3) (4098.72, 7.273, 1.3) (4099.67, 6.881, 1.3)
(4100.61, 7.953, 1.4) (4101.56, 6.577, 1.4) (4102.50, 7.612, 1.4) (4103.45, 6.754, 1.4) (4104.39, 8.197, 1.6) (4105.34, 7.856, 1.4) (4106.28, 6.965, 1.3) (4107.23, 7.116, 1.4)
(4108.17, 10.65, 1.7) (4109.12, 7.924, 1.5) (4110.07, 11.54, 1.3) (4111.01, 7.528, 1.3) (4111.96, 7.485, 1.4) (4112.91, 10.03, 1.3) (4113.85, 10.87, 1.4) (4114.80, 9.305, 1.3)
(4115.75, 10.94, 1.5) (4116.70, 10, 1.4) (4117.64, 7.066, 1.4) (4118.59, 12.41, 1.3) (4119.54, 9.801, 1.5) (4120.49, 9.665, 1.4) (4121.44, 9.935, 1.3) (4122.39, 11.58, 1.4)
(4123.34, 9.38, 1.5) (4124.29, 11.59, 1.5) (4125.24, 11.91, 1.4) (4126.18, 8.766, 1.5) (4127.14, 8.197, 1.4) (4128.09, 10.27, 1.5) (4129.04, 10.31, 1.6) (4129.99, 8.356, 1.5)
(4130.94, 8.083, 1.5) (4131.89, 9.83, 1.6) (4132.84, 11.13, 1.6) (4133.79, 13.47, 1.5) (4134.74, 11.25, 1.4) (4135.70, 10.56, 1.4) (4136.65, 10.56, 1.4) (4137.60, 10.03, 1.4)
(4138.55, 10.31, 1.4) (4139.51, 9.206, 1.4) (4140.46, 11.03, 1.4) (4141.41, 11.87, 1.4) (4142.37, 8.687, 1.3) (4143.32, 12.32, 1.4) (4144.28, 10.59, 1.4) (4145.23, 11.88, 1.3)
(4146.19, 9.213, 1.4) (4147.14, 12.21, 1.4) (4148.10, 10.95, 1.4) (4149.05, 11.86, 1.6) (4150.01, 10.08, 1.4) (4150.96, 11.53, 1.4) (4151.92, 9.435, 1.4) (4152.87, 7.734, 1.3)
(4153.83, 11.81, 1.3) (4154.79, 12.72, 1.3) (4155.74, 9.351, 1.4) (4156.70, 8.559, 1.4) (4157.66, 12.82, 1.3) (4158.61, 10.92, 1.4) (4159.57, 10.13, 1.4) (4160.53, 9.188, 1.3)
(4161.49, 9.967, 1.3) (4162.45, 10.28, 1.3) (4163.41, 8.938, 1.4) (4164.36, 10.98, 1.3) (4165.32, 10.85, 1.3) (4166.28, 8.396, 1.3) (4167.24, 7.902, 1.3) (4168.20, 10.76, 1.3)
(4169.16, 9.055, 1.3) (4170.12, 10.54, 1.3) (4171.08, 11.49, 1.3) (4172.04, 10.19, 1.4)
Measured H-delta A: 5.5 angstroms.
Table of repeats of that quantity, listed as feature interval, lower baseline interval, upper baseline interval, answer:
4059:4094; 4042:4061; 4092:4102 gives -2.90 angstroms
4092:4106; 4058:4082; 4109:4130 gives 2.68 angstroms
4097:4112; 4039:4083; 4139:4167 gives 3.42 angstroms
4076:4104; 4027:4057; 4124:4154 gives 3.20 angstroms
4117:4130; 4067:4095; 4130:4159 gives 0.50 angstroms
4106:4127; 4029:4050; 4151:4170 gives 0.81 angstroms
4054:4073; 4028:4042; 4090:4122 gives -2.32 angstroms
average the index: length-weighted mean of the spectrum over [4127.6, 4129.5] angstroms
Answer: 10.3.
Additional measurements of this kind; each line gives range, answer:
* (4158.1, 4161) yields 10.1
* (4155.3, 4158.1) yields 10.2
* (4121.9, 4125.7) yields 11.1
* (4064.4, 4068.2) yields 10.3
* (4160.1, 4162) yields 9.58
